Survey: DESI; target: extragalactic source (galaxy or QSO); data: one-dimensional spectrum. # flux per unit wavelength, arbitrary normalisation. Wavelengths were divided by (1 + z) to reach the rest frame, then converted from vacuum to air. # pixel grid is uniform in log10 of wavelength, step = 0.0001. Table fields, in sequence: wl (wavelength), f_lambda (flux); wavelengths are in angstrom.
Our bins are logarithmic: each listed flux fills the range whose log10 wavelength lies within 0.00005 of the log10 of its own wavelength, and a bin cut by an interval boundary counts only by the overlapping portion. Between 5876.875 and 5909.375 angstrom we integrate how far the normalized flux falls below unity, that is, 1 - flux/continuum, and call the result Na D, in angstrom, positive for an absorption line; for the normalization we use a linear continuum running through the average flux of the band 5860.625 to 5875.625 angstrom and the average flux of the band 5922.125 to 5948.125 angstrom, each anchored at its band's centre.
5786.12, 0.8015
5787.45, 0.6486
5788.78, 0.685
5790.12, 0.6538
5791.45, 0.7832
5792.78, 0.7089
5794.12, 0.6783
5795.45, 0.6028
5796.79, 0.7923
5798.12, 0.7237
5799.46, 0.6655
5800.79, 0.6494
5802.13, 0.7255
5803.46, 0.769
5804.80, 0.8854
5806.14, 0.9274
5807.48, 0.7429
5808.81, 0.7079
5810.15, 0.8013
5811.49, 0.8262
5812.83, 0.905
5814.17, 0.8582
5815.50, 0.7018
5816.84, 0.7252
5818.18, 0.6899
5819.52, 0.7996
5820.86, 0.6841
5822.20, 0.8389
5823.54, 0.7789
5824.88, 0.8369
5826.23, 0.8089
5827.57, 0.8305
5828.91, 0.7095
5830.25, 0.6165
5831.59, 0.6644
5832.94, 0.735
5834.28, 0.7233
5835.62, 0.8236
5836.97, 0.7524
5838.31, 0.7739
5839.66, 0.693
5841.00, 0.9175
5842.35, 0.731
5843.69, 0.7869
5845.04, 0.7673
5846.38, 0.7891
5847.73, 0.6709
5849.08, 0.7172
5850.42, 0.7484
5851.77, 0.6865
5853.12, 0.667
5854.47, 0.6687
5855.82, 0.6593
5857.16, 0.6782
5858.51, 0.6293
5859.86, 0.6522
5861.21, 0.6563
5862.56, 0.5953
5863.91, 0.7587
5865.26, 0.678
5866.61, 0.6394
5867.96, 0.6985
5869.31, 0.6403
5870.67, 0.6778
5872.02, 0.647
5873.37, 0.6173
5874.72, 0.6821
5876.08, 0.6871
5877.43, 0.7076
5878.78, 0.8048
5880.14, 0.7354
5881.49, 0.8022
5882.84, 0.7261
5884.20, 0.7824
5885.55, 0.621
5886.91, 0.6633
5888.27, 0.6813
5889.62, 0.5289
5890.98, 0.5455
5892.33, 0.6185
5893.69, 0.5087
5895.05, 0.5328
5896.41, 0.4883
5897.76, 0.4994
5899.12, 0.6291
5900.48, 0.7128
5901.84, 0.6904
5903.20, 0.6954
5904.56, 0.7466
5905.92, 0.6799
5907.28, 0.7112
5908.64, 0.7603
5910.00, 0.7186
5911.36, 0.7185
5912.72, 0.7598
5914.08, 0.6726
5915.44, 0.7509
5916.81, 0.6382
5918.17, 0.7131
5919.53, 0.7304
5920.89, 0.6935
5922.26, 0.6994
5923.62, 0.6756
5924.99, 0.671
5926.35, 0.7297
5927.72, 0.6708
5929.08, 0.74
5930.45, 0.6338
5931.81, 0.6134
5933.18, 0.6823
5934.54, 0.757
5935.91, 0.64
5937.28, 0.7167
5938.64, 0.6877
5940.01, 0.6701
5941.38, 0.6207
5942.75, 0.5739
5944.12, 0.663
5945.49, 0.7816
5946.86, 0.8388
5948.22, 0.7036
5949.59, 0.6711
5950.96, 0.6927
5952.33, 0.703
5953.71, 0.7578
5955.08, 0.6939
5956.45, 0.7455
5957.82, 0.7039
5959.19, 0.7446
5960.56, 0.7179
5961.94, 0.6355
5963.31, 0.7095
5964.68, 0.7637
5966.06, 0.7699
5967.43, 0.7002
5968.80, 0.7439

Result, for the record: 0.5 angstrom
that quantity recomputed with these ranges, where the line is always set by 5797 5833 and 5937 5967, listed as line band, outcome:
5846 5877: 2.9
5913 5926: 0.4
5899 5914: 0.3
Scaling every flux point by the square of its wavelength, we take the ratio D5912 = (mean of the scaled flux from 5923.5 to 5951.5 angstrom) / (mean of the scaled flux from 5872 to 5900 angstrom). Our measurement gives 1.1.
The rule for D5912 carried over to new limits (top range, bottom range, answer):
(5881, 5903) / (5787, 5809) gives 0.89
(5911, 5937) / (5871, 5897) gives 1.08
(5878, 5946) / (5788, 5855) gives 0.93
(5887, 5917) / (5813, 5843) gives 0.88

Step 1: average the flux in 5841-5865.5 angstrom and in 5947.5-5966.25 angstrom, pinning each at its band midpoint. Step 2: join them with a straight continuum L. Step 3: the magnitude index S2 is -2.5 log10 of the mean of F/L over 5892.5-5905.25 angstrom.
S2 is 0.16 mag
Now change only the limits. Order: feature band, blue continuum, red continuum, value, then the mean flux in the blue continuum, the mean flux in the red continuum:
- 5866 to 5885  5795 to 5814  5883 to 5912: -0.045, 0.77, 0.646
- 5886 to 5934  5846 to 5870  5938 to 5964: 0.045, 0.678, 0.701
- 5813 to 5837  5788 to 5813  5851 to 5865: -0.068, 0.745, 0.666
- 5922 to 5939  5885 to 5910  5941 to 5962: -0.014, 0.631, 0.706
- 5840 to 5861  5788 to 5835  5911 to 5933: 0.021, 0.749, 0.694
